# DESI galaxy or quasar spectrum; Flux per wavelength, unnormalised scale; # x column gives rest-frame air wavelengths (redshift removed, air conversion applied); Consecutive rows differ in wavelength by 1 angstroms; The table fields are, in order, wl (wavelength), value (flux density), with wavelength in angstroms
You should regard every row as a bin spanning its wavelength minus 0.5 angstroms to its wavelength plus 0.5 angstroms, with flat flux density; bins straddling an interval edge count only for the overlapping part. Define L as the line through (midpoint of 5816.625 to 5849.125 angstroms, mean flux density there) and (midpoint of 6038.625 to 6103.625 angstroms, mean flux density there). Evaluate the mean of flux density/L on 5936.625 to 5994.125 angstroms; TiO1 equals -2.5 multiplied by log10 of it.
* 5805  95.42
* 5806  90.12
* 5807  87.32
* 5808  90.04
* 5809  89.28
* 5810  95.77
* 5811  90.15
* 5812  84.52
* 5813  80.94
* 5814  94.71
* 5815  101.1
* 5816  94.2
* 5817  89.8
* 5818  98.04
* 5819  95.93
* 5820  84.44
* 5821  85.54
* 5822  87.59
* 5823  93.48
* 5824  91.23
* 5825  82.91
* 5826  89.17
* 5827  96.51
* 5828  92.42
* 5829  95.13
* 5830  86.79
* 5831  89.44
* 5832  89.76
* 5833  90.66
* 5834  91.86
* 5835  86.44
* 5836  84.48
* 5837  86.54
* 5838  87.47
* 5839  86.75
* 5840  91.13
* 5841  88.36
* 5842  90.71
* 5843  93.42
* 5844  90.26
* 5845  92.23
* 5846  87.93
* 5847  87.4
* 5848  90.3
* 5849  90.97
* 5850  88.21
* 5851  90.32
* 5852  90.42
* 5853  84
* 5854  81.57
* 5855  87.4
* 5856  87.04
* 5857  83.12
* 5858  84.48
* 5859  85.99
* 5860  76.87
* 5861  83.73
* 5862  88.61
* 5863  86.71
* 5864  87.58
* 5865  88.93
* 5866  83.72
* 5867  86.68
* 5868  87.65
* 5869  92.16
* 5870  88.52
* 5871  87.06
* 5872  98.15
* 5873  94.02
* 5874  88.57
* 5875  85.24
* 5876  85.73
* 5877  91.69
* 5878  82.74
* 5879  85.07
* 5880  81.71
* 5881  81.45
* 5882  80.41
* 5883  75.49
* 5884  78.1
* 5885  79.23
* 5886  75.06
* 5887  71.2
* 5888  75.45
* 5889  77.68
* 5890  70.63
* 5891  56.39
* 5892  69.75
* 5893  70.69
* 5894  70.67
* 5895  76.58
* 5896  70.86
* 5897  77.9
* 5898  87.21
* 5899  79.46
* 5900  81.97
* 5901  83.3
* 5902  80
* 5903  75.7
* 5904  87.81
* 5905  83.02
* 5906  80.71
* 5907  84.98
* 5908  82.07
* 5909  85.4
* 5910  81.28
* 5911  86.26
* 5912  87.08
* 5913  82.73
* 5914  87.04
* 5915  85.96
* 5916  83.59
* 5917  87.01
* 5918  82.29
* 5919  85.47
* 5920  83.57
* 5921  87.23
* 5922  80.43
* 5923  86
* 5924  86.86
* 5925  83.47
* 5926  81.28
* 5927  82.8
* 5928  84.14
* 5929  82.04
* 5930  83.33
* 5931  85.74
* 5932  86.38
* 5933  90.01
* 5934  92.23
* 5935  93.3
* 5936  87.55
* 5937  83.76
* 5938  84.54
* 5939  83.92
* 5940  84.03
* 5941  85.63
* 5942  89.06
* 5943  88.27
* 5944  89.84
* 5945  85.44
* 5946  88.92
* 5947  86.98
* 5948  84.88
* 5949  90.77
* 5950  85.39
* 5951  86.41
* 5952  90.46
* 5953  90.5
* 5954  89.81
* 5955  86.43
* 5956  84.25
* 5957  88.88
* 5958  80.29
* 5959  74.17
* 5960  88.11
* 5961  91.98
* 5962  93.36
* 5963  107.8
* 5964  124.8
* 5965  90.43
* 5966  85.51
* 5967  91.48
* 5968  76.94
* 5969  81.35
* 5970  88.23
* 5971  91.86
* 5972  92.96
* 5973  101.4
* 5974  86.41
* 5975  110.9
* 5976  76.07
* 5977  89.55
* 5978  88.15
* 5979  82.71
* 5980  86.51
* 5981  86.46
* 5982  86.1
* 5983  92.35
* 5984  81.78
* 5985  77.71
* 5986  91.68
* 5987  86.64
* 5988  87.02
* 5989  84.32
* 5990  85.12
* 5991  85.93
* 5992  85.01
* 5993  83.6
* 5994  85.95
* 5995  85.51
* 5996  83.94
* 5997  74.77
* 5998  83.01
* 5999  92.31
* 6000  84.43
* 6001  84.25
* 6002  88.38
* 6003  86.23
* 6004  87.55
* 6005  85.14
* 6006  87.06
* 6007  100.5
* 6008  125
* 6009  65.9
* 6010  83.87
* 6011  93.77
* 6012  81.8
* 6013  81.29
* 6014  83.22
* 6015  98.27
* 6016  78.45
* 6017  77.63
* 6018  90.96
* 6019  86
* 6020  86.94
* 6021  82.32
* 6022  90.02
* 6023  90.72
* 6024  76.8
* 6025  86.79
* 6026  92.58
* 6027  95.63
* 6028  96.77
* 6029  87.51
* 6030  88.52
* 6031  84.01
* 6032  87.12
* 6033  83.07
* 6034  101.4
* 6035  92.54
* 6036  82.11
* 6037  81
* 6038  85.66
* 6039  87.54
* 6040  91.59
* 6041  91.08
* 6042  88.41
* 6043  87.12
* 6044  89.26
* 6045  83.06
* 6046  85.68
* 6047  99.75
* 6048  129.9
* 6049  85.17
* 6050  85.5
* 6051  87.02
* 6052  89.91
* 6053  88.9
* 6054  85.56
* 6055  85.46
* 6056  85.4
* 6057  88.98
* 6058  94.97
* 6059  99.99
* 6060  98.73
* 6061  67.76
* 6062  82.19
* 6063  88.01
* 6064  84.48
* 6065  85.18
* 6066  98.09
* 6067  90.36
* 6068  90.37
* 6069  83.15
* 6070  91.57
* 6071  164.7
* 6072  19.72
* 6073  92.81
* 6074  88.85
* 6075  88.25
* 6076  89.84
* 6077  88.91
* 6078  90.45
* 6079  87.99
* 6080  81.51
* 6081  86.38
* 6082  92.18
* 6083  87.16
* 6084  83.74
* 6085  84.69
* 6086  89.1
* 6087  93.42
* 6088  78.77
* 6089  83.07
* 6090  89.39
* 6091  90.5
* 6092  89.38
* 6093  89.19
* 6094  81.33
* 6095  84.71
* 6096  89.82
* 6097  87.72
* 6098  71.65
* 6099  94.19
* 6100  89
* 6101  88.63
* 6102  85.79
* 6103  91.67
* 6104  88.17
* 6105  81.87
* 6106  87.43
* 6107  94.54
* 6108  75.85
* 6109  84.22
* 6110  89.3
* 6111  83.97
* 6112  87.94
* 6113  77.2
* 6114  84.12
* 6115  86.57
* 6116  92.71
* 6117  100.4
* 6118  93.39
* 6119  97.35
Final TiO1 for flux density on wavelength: 0.01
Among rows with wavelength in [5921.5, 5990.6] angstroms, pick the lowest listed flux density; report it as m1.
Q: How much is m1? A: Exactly 74.17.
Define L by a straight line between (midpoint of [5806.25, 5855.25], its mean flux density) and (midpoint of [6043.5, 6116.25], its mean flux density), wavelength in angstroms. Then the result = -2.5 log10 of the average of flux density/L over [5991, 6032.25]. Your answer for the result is 0.02 mag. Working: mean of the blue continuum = 89.7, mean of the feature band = 87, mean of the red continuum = 88.1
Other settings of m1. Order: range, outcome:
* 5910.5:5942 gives 80.43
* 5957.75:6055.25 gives 65.9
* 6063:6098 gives 19.72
